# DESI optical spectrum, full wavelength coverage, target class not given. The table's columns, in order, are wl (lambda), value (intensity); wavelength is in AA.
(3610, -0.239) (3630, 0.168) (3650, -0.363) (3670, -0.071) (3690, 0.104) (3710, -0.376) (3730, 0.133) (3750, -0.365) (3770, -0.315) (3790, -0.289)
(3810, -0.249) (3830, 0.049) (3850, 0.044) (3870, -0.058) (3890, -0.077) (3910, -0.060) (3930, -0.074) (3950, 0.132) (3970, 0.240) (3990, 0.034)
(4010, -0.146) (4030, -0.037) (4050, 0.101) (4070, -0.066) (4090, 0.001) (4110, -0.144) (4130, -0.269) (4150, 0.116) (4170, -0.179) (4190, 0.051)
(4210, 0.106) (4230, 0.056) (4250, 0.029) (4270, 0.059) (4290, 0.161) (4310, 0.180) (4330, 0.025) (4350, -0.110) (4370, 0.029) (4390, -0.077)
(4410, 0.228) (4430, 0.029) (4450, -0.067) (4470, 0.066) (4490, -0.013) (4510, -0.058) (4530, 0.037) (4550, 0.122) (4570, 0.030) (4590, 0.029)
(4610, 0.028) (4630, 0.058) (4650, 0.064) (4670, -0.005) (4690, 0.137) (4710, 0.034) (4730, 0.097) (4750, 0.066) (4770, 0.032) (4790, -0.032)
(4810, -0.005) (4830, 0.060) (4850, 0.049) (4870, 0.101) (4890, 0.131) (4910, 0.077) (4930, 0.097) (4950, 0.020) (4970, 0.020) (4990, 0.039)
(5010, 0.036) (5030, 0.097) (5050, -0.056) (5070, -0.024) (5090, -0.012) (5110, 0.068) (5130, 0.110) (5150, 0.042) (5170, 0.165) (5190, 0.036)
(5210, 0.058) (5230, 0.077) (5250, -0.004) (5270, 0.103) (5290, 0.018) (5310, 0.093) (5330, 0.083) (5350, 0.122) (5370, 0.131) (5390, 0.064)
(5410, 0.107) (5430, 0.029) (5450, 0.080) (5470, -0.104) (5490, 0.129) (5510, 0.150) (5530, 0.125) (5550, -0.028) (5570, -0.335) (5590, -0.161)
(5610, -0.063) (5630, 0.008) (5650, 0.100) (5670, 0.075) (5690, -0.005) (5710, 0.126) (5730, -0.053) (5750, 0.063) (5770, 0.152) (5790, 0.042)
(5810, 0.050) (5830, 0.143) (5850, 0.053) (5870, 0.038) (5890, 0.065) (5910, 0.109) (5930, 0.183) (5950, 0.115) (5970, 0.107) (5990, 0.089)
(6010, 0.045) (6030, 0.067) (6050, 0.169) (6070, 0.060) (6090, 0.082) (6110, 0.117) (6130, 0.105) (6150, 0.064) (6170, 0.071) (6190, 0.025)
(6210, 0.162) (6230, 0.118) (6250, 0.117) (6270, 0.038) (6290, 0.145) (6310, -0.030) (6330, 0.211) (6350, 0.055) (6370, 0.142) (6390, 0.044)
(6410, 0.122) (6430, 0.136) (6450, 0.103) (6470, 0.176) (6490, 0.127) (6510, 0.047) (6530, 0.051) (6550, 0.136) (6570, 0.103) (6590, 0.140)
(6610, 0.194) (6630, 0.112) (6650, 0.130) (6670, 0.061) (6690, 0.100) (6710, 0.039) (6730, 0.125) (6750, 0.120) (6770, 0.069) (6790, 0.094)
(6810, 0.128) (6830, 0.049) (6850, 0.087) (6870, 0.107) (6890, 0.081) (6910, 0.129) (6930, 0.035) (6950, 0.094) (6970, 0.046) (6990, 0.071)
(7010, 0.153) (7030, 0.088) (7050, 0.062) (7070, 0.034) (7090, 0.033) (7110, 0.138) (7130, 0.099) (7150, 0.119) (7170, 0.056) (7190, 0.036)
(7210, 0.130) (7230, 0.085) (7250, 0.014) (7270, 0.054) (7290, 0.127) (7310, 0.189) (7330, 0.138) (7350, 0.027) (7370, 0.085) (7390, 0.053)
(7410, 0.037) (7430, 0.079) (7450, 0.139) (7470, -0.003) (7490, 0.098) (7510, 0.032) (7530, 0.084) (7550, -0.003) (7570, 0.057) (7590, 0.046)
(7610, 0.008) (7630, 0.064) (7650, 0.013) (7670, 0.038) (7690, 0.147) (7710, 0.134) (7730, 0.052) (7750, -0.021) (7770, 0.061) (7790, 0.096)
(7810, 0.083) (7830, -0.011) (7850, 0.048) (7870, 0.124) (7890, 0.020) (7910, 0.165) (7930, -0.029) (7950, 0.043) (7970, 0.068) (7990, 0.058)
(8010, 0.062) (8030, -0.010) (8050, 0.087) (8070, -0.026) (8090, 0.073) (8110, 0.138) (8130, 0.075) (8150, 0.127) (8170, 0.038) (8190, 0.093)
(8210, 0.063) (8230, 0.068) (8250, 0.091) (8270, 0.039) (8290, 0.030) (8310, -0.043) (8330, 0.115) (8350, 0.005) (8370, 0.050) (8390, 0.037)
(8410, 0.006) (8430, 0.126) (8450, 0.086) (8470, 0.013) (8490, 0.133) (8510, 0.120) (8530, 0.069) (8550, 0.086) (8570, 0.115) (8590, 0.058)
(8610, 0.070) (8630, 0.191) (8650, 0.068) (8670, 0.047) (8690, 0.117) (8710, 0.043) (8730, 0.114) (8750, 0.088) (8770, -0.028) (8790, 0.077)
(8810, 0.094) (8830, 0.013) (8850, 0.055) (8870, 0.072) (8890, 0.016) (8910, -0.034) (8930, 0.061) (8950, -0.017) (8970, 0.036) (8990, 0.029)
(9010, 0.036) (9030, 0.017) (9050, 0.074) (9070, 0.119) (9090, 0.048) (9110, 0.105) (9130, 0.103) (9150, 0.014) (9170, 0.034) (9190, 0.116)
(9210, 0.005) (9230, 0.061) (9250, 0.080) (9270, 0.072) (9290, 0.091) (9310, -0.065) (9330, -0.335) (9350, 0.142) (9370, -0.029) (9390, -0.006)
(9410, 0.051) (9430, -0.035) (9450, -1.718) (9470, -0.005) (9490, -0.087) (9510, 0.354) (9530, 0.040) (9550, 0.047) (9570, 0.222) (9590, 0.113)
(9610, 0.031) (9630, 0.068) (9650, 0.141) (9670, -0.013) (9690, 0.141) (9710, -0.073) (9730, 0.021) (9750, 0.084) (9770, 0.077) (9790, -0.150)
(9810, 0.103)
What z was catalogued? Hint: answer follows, 0.12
